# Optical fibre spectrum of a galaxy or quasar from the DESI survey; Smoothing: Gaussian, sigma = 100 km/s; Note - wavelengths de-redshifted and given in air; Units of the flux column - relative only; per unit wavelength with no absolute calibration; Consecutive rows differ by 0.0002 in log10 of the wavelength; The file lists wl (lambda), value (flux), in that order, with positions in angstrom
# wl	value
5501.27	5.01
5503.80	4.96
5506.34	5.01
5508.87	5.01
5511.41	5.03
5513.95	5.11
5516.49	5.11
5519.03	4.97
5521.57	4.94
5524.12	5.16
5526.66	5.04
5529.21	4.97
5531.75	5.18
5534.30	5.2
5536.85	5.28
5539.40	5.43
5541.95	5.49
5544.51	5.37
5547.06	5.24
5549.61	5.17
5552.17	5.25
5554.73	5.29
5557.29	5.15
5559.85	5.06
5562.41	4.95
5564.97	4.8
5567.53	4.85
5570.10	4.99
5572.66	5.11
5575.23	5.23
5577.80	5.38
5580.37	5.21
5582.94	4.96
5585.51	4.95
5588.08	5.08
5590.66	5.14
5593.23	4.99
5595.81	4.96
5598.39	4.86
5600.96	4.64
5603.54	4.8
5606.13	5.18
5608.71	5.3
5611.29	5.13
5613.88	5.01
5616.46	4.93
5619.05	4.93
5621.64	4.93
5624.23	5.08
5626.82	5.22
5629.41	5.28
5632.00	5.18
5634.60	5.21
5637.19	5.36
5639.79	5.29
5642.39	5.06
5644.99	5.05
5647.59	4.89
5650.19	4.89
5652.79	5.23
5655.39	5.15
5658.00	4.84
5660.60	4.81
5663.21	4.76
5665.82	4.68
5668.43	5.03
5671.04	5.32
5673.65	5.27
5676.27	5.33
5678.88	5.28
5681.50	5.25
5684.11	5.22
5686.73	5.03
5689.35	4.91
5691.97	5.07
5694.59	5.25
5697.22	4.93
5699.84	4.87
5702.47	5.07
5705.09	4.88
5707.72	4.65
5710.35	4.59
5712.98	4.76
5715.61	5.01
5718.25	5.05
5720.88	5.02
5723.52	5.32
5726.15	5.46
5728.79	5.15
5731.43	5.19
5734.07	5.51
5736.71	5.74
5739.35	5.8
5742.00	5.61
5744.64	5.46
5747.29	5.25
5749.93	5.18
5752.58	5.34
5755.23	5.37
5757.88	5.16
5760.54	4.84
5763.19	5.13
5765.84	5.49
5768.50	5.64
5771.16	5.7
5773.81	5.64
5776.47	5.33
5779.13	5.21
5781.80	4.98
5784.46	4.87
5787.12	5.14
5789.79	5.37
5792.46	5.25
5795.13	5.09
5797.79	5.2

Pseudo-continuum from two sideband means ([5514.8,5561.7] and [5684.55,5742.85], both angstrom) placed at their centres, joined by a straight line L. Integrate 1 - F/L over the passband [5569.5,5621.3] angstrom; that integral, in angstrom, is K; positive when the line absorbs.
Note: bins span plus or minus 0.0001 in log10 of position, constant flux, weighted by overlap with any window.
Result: 1.26 angstrom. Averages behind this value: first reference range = 5.18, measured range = 5.04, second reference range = 5.13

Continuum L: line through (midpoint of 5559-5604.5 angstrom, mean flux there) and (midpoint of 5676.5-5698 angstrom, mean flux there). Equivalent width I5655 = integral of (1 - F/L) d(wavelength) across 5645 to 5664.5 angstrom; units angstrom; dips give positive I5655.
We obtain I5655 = 0.6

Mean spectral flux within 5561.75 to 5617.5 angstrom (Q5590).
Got 5.02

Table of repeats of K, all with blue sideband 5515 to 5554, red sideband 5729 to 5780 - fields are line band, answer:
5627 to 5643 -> 0.14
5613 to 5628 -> 0.72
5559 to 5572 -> 0.70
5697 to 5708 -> 0.93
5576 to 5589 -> 0.28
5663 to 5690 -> 1.04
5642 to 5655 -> 0.65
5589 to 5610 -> 1.06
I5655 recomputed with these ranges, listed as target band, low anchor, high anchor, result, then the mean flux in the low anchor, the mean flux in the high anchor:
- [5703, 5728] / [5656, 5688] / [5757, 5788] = 0.9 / 5.07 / 5.26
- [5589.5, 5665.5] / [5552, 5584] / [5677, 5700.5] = 0.9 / 5.09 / 5.1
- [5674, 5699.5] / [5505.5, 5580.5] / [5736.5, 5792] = 0.6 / 5.13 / 5.34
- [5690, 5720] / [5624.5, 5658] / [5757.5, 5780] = 1.9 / 5.14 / 5.36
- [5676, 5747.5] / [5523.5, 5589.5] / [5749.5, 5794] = 1.0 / 5.15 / 5.27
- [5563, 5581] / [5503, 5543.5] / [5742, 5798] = 0.3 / 5.12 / 5.28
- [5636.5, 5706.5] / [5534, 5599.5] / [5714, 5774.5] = 2.6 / 5.13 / 5.34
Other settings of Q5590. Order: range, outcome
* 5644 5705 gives 5.05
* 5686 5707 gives 4.99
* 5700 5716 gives 4.82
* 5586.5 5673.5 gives 5.04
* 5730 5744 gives 5.56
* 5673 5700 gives 5.14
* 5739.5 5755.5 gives 5.4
